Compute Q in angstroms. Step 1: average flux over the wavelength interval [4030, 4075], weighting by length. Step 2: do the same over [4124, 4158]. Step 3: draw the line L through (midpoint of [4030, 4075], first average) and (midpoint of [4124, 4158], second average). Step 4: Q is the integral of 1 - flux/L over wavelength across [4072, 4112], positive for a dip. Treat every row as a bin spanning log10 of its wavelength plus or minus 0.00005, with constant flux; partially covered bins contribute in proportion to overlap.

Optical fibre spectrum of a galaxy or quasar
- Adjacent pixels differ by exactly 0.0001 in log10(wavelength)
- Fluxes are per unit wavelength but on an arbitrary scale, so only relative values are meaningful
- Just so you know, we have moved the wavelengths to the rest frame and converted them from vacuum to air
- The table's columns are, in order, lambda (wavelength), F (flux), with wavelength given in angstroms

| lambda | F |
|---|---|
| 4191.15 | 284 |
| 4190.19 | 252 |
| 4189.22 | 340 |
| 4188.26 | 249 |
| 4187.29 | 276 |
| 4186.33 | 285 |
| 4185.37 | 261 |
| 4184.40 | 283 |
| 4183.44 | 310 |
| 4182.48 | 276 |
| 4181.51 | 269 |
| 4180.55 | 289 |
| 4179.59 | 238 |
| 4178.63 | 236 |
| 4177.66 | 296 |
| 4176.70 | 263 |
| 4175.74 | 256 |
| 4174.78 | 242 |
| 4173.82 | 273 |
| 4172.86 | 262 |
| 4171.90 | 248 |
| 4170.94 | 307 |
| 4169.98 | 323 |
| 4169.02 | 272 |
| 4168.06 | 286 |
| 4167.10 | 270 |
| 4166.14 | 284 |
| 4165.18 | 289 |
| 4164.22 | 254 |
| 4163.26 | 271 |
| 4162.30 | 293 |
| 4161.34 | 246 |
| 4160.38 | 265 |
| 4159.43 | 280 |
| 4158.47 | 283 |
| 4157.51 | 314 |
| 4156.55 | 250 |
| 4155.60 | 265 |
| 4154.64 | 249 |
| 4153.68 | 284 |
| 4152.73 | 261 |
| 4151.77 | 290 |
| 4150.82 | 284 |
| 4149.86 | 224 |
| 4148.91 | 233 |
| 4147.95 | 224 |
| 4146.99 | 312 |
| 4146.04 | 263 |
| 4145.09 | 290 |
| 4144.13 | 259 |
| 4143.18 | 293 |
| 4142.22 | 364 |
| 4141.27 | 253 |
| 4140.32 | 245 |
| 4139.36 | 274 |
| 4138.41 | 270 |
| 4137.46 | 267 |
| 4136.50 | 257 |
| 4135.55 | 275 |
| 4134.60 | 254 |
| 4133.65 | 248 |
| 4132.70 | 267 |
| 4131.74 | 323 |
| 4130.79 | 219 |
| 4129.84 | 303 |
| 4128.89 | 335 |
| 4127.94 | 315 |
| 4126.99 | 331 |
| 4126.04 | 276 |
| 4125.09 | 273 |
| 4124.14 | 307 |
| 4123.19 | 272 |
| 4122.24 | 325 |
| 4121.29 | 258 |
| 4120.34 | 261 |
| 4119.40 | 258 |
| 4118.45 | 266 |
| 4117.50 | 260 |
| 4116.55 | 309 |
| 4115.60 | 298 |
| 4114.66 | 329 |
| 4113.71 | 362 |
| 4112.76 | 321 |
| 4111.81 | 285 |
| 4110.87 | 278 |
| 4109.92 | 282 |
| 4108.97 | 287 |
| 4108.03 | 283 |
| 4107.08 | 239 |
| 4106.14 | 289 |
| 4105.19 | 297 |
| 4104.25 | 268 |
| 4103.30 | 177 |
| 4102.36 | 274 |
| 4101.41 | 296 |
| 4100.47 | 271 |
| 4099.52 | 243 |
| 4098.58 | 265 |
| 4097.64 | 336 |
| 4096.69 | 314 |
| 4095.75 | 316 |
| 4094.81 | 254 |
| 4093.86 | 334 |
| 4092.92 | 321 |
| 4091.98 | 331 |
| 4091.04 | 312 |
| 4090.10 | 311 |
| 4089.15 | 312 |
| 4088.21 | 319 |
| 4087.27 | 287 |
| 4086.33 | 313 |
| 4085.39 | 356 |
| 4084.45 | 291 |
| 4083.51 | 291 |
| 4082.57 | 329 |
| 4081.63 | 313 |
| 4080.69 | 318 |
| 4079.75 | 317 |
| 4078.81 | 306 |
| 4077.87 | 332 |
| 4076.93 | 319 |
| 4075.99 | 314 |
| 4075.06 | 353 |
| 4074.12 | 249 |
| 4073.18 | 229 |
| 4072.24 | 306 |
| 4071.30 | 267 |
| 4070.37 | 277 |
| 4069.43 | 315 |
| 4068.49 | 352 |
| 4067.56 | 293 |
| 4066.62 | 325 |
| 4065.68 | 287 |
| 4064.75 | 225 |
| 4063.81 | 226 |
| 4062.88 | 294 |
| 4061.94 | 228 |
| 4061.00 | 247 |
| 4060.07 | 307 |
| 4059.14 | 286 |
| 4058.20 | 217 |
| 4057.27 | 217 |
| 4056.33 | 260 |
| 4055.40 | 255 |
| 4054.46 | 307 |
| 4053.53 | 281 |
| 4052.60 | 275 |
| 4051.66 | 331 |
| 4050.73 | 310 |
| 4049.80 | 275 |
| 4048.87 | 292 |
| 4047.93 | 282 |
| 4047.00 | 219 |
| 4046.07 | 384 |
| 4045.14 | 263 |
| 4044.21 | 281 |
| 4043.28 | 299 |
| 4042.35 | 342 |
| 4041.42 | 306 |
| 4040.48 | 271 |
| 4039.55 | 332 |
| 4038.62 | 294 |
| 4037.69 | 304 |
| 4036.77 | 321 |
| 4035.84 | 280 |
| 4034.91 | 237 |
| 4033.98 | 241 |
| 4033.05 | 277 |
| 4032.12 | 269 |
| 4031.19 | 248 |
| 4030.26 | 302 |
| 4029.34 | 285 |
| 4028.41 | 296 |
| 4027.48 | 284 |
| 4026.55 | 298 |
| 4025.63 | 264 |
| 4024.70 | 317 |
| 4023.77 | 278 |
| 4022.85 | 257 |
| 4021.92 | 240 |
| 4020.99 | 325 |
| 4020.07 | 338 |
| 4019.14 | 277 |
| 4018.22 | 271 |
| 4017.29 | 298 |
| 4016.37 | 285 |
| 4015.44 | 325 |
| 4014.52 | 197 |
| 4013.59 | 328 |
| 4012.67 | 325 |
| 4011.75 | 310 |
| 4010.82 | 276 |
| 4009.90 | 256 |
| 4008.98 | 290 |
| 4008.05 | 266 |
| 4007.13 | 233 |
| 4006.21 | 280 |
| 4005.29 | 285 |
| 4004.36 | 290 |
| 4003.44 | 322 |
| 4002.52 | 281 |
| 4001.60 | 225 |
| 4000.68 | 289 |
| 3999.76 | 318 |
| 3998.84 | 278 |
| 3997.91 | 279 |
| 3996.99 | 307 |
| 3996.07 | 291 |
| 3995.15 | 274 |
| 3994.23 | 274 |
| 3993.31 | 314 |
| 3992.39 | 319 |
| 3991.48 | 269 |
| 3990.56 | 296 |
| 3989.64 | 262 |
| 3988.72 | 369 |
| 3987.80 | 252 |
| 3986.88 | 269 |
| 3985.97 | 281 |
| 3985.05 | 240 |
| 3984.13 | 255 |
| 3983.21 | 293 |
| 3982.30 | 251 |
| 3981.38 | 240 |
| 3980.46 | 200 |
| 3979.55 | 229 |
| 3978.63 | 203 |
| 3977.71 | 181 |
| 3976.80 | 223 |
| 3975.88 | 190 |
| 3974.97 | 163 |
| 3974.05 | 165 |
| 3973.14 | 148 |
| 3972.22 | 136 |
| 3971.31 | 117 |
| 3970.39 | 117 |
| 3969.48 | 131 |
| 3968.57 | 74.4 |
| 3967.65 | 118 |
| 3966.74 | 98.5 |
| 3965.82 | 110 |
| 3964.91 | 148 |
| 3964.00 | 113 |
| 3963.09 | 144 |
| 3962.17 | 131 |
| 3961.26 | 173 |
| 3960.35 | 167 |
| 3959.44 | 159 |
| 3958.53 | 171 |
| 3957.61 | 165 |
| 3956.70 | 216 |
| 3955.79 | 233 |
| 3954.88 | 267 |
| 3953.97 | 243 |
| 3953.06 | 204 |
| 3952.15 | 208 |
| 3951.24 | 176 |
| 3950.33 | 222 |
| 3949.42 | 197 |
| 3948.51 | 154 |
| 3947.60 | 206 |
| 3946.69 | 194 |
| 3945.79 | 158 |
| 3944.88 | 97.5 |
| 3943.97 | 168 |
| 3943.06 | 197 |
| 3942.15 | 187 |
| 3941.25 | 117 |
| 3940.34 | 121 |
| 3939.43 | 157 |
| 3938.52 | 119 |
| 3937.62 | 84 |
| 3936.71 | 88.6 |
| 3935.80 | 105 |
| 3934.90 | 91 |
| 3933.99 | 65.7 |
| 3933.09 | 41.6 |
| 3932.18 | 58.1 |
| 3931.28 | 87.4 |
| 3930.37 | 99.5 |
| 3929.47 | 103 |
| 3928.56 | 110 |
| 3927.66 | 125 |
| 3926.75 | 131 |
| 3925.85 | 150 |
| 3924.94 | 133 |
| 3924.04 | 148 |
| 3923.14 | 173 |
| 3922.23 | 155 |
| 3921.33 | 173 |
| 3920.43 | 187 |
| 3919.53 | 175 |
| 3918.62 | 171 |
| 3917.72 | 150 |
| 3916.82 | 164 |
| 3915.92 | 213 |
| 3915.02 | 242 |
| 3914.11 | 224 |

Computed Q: -2.4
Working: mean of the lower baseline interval 281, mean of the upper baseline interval 276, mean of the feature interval 296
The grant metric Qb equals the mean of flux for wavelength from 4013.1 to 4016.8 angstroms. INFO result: 284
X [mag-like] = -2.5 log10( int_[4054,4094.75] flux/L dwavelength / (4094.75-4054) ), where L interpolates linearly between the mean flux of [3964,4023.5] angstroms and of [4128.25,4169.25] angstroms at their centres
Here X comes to -0.13 mag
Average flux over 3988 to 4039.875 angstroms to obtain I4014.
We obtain 286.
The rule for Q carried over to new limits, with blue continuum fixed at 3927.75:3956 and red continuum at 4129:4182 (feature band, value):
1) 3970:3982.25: -1.0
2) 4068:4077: -3.0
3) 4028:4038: -3.9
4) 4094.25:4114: -3.3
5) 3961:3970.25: 2.1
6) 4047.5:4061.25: -4.2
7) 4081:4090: -3.2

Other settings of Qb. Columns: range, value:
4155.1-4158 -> 276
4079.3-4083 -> 319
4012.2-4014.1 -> 324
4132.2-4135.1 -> 257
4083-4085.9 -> 313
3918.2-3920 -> 173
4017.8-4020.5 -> 295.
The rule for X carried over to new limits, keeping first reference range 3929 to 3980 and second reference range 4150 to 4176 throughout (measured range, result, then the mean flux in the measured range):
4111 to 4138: -0.149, 287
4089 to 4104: -0.235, 291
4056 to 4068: -0.220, 262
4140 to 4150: -0.033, 271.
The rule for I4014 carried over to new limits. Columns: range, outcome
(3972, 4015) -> 261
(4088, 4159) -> 283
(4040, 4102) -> 293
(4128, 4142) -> 274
